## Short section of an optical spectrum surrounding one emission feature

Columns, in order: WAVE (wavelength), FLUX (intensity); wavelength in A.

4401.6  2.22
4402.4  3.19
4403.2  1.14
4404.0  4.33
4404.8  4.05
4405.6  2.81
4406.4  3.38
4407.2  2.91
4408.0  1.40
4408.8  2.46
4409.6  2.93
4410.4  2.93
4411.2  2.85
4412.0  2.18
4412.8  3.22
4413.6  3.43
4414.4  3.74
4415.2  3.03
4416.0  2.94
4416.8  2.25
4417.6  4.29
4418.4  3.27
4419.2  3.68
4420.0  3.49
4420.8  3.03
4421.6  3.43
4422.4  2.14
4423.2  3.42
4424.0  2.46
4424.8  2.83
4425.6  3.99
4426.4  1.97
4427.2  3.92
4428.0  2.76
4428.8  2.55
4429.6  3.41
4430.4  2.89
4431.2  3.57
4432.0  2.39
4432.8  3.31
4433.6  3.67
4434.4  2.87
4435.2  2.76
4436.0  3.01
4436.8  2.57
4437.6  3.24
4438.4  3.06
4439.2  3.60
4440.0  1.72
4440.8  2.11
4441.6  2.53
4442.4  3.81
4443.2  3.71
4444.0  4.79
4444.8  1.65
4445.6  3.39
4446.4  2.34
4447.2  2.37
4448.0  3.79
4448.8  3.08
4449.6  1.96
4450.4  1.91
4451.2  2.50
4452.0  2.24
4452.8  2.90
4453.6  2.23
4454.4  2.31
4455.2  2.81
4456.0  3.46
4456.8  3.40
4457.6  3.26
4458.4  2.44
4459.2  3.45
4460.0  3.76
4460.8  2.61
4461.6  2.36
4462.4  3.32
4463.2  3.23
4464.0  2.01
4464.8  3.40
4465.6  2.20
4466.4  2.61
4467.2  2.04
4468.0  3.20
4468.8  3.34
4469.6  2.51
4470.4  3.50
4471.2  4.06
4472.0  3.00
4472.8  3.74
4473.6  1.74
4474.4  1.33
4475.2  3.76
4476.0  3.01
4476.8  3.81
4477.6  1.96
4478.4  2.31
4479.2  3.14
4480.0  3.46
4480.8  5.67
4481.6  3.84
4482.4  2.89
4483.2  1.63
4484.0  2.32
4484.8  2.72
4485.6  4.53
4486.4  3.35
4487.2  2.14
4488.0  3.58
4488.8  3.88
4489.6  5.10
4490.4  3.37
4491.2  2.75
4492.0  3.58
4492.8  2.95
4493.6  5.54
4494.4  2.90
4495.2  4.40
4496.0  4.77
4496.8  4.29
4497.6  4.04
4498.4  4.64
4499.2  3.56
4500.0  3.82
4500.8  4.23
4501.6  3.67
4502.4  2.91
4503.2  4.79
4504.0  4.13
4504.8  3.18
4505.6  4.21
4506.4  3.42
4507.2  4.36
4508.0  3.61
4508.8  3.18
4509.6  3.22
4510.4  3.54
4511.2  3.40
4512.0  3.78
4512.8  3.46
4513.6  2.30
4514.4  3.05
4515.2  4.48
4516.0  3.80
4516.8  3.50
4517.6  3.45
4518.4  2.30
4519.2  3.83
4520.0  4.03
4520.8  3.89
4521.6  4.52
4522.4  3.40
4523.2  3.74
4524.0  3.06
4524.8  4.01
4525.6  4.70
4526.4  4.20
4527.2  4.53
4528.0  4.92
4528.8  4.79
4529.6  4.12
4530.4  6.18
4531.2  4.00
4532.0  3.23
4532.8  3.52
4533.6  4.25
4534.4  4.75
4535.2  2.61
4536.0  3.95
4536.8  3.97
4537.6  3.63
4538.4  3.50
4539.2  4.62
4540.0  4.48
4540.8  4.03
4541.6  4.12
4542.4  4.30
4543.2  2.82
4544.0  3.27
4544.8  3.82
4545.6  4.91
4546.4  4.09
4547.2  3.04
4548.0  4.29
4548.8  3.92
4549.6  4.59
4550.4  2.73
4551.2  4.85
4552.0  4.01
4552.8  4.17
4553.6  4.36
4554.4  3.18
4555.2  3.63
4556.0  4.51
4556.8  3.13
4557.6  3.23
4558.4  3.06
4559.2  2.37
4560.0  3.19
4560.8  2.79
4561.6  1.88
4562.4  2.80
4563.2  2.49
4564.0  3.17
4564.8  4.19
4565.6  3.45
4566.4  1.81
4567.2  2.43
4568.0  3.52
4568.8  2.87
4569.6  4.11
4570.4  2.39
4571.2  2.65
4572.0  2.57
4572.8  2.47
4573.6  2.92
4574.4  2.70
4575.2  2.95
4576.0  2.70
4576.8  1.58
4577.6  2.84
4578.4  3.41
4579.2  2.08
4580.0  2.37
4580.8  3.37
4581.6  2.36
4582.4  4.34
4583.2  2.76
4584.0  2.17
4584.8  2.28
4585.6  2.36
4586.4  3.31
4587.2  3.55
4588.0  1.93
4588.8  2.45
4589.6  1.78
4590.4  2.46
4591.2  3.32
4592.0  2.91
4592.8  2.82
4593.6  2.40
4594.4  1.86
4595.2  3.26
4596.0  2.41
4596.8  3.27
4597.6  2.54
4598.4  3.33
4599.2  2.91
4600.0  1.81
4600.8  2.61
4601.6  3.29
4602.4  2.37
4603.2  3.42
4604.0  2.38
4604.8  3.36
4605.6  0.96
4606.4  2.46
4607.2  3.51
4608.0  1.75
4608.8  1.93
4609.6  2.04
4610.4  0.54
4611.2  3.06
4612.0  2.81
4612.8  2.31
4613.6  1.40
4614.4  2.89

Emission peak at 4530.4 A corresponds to C III]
